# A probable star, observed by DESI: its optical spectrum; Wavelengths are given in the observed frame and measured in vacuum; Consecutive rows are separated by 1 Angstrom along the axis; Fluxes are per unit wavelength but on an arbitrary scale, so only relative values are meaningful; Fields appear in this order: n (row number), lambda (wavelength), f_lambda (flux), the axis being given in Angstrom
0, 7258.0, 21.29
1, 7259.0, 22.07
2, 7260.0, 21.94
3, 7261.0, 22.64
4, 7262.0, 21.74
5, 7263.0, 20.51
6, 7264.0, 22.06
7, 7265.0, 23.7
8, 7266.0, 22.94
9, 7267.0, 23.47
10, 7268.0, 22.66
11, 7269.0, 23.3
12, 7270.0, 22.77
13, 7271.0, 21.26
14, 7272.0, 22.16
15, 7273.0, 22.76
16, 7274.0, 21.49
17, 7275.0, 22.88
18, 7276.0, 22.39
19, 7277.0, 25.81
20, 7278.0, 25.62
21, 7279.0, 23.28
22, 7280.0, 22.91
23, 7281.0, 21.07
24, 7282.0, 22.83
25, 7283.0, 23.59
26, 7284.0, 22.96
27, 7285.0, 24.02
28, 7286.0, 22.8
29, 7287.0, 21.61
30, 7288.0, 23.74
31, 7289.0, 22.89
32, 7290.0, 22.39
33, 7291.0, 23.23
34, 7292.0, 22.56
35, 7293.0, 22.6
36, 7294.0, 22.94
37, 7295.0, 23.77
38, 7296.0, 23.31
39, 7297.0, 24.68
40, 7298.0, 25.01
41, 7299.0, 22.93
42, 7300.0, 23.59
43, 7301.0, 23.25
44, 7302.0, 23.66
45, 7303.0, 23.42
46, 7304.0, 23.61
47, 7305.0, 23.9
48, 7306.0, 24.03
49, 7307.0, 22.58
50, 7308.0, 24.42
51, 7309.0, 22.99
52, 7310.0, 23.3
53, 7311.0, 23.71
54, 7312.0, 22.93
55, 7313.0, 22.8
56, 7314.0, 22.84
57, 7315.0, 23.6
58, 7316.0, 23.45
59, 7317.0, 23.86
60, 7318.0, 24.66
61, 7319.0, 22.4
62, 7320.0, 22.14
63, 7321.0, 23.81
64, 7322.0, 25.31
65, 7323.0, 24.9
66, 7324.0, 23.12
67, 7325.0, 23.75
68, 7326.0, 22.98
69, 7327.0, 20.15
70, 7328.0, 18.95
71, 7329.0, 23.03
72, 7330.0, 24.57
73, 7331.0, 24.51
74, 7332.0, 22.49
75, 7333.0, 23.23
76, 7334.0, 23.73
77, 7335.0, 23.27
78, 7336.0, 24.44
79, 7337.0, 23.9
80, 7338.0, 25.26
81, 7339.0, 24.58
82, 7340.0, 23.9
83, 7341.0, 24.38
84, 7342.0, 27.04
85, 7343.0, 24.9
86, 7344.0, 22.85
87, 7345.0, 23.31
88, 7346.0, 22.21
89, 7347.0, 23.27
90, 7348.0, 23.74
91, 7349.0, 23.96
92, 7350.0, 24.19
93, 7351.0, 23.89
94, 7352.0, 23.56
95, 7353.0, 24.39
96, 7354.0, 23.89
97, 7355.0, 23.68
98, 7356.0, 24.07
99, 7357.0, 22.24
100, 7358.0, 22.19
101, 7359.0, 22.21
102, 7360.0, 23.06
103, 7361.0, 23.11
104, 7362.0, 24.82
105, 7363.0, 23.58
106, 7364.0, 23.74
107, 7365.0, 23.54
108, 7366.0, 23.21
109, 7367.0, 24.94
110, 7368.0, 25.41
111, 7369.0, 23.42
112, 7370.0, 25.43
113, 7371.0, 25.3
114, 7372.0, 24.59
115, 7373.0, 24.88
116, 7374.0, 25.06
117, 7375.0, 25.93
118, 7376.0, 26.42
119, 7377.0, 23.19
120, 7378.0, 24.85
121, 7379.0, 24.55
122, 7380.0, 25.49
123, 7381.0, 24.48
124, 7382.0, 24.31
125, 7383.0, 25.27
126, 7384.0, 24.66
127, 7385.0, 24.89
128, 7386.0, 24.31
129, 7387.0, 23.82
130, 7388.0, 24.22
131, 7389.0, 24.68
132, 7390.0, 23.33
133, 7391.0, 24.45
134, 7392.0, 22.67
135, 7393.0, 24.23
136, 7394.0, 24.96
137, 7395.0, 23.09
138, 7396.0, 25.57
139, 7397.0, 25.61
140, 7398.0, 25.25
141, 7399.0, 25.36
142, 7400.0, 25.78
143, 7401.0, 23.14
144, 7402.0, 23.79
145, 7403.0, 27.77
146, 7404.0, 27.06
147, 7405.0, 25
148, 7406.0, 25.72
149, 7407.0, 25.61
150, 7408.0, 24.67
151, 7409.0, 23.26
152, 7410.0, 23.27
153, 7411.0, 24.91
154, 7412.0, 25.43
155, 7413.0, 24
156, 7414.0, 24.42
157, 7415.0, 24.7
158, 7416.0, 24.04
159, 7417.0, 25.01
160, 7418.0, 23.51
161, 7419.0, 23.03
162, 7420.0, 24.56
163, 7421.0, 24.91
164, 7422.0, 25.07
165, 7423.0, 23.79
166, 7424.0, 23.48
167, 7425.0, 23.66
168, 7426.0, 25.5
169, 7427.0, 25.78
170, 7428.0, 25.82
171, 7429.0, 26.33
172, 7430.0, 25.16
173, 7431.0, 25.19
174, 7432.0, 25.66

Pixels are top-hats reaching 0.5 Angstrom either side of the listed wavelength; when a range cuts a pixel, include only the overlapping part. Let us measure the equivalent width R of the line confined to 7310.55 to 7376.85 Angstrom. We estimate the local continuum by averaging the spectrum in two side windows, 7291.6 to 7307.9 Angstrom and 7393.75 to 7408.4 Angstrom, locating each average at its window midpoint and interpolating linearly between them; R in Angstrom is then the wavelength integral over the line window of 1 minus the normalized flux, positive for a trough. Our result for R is 1.4 Angstrom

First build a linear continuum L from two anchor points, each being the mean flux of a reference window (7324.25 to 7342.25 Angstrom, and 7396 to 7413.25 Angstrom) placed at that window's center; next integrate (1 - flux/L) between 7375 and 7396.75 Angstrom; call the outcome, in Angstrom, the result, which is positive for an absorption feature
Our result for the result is 0.1 Angstrom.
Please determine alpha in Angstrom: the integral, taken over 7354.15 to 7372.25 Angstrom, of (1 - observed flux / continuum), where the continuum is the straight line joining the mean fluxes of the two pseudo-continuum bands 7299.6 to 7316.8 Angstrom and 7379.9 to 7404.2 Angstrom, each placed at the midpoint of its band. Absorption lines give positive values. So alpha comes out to 0.3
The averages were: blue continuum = 23.4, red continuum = 24.7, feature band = 23.8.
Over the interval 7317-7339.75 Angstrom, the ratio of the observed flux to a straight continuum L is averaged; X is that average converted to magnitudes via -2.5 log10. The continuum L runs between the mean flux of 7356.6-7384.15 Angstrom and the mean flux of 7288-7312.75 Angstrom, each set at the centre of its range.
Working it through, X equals 0.01 mag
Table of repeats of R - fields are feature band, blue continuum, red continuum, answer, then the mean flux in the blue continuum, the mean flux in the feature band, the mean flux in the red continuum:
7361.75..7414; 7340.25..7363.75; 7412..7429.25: -1.14 Angstrom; 23.7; 24.7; 24.6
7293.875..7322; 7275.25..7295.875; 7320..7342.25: -0.17 Angstrom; 23.2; 23.5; 23.6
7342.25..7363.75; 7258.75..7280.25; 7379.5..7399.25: 0.41 Angstrom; 22.7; 23.5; 24.5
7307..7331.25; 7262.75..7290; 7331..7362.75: 0.18 Angstrom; 22.9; 23.2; 23.7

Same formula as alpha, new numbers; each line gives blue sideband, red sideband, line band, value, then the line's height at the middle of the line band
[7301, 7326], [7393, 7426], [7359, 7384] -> -0.3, 24.2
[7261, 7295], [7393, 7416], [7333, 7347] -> -0.1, 23.8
